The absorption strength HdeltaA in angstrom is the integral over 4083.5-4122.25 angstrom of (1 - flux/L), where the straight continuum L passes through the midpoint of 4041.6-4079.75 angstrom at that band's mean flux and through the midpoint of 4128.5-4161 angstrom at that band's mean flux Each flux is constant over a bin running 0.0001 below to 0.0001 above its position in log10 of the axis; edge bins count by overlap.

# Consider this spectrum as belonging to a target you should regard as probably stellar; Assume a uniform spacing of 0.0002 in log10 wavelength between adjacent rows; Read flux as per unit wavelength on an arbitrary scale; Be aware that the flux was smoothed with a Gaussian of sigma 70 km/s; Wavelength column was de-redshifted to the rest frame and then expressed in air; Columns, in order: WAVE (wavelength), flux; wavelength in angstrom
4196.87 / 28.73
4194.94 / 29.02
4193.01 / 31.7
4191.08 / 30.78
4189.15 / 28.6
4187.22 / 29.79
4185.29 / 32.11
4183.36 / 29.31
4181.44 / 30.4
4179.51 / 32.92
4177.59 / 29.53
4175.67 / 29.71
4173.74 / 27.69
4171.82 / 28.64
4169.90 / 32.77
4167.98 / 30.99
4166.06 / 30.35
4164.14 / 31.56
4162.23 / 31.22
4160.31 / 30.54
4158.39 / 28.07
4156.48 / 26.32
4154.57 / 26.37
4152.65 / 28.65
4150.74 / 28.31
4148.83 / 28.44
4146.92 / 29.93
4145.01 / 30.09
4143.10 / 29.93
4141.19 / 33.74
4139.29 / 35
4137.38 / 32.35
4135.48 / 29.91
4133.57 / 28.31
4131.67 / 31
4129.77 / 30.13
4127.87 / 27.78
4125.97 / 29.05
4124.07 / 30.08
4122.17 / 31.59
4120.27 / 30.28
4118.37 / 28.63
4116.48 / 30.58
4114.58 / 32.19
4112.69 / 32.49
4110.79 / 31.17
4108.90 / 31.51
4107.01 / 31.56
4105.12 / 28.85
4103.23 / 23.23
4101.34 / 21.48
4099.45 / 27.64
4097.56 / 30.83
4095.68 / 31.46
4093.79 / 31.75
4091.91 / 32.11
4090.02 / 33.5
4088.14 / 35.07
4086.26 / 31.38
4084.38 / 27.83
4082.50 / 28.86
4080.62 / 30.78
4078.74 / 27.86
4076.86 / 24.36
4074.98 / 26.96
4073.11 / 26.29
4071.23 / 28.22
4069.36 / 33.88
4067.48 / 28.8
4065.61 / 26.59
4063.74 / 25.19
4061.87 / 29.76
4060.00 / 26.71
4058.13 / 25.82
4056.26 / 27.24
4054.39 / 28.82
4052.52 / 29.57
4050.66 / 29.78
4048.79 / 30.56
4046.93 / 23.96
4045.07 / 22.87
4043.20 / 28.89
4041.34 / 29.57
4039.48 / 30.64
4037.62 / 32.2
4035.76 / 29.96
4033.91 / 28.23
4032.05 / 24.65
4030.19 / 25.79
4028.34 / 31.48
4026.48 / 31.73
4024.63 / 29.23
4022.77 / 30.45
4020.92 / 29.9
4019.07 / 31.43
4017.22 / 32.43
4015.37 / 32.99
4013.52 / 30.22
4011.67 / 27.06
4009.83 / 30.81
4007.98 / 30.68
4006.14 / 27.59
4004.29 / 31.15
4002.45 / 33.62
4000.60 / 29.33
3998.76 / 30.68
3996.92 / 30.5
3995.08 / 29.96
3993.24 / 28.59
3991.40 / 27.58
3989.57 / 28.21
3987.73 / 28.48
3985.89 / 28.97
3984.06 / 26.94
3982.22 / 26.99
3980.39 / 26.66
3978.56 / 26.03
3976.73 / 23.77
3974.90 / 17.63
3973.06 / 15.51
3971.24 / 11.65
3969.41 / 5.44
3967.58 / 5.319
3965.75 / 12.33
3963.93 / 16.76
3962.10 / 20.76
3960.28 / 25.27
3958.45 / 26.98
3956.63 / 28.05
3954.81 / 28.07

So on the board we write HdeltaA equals -2.02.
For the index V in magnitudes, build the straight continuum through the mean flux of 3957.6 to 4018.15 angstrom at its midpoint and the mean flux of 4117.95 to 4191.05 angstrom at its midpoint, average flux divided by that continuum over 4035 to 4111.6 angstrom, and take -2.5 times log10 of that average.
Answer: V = -0.048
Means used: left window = 25.1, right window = 30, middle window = 28.9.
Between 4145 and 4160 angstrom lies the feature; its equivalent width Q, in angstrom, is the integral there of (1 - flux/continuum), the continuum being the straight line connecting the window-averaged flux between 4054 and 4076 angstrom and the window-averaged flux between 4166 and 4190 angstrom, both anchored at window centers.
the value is 0.7 angstrom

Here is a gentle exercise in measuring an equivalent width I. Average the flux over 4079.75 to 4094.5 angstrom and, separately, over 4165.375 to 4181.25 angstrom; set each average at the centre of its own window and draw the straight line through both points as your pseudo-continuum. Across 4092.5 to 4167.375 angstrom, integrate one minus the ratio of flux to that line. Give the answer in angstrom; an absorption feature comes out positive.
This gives 2.5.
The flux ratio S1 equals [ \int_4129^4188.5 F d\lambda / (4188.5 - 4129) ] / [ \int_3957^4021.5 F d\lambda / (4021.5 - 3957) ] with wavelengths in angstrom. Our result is 1.2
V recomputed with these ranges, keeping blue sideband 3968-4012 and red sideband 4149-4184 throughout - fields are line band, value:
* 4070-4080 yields 0.02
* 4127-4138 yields -0.04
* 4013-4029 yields -0.18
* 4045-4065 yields -0.01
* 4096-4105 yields 0.07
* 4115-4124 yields -0.06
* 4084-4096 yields -0.15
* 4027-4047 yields -0.06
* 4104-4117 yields -0.10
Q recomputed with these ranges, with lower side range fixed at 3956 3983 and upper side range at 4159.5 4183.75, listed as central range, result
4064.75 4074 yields -1.5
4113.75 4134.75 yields -1.6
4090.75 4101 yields -1.6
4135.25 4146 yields -1.2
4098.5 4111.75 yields -0.6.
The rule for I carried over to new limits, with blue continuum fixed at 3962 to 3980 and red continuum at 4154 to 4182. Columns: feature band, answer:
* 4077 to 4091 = -3.9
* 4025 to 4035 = -4.3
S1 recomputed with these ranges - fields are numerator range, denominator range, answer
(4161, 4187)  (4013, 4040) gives 1.02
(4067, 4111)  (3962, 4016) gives 1.19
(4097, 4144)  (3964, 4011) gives 1.22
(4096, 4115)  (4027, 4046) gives 1.02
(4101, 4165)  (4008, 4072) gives 1.03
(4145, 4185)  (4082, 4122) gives 0.98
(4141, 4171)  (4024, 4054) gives 1.04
